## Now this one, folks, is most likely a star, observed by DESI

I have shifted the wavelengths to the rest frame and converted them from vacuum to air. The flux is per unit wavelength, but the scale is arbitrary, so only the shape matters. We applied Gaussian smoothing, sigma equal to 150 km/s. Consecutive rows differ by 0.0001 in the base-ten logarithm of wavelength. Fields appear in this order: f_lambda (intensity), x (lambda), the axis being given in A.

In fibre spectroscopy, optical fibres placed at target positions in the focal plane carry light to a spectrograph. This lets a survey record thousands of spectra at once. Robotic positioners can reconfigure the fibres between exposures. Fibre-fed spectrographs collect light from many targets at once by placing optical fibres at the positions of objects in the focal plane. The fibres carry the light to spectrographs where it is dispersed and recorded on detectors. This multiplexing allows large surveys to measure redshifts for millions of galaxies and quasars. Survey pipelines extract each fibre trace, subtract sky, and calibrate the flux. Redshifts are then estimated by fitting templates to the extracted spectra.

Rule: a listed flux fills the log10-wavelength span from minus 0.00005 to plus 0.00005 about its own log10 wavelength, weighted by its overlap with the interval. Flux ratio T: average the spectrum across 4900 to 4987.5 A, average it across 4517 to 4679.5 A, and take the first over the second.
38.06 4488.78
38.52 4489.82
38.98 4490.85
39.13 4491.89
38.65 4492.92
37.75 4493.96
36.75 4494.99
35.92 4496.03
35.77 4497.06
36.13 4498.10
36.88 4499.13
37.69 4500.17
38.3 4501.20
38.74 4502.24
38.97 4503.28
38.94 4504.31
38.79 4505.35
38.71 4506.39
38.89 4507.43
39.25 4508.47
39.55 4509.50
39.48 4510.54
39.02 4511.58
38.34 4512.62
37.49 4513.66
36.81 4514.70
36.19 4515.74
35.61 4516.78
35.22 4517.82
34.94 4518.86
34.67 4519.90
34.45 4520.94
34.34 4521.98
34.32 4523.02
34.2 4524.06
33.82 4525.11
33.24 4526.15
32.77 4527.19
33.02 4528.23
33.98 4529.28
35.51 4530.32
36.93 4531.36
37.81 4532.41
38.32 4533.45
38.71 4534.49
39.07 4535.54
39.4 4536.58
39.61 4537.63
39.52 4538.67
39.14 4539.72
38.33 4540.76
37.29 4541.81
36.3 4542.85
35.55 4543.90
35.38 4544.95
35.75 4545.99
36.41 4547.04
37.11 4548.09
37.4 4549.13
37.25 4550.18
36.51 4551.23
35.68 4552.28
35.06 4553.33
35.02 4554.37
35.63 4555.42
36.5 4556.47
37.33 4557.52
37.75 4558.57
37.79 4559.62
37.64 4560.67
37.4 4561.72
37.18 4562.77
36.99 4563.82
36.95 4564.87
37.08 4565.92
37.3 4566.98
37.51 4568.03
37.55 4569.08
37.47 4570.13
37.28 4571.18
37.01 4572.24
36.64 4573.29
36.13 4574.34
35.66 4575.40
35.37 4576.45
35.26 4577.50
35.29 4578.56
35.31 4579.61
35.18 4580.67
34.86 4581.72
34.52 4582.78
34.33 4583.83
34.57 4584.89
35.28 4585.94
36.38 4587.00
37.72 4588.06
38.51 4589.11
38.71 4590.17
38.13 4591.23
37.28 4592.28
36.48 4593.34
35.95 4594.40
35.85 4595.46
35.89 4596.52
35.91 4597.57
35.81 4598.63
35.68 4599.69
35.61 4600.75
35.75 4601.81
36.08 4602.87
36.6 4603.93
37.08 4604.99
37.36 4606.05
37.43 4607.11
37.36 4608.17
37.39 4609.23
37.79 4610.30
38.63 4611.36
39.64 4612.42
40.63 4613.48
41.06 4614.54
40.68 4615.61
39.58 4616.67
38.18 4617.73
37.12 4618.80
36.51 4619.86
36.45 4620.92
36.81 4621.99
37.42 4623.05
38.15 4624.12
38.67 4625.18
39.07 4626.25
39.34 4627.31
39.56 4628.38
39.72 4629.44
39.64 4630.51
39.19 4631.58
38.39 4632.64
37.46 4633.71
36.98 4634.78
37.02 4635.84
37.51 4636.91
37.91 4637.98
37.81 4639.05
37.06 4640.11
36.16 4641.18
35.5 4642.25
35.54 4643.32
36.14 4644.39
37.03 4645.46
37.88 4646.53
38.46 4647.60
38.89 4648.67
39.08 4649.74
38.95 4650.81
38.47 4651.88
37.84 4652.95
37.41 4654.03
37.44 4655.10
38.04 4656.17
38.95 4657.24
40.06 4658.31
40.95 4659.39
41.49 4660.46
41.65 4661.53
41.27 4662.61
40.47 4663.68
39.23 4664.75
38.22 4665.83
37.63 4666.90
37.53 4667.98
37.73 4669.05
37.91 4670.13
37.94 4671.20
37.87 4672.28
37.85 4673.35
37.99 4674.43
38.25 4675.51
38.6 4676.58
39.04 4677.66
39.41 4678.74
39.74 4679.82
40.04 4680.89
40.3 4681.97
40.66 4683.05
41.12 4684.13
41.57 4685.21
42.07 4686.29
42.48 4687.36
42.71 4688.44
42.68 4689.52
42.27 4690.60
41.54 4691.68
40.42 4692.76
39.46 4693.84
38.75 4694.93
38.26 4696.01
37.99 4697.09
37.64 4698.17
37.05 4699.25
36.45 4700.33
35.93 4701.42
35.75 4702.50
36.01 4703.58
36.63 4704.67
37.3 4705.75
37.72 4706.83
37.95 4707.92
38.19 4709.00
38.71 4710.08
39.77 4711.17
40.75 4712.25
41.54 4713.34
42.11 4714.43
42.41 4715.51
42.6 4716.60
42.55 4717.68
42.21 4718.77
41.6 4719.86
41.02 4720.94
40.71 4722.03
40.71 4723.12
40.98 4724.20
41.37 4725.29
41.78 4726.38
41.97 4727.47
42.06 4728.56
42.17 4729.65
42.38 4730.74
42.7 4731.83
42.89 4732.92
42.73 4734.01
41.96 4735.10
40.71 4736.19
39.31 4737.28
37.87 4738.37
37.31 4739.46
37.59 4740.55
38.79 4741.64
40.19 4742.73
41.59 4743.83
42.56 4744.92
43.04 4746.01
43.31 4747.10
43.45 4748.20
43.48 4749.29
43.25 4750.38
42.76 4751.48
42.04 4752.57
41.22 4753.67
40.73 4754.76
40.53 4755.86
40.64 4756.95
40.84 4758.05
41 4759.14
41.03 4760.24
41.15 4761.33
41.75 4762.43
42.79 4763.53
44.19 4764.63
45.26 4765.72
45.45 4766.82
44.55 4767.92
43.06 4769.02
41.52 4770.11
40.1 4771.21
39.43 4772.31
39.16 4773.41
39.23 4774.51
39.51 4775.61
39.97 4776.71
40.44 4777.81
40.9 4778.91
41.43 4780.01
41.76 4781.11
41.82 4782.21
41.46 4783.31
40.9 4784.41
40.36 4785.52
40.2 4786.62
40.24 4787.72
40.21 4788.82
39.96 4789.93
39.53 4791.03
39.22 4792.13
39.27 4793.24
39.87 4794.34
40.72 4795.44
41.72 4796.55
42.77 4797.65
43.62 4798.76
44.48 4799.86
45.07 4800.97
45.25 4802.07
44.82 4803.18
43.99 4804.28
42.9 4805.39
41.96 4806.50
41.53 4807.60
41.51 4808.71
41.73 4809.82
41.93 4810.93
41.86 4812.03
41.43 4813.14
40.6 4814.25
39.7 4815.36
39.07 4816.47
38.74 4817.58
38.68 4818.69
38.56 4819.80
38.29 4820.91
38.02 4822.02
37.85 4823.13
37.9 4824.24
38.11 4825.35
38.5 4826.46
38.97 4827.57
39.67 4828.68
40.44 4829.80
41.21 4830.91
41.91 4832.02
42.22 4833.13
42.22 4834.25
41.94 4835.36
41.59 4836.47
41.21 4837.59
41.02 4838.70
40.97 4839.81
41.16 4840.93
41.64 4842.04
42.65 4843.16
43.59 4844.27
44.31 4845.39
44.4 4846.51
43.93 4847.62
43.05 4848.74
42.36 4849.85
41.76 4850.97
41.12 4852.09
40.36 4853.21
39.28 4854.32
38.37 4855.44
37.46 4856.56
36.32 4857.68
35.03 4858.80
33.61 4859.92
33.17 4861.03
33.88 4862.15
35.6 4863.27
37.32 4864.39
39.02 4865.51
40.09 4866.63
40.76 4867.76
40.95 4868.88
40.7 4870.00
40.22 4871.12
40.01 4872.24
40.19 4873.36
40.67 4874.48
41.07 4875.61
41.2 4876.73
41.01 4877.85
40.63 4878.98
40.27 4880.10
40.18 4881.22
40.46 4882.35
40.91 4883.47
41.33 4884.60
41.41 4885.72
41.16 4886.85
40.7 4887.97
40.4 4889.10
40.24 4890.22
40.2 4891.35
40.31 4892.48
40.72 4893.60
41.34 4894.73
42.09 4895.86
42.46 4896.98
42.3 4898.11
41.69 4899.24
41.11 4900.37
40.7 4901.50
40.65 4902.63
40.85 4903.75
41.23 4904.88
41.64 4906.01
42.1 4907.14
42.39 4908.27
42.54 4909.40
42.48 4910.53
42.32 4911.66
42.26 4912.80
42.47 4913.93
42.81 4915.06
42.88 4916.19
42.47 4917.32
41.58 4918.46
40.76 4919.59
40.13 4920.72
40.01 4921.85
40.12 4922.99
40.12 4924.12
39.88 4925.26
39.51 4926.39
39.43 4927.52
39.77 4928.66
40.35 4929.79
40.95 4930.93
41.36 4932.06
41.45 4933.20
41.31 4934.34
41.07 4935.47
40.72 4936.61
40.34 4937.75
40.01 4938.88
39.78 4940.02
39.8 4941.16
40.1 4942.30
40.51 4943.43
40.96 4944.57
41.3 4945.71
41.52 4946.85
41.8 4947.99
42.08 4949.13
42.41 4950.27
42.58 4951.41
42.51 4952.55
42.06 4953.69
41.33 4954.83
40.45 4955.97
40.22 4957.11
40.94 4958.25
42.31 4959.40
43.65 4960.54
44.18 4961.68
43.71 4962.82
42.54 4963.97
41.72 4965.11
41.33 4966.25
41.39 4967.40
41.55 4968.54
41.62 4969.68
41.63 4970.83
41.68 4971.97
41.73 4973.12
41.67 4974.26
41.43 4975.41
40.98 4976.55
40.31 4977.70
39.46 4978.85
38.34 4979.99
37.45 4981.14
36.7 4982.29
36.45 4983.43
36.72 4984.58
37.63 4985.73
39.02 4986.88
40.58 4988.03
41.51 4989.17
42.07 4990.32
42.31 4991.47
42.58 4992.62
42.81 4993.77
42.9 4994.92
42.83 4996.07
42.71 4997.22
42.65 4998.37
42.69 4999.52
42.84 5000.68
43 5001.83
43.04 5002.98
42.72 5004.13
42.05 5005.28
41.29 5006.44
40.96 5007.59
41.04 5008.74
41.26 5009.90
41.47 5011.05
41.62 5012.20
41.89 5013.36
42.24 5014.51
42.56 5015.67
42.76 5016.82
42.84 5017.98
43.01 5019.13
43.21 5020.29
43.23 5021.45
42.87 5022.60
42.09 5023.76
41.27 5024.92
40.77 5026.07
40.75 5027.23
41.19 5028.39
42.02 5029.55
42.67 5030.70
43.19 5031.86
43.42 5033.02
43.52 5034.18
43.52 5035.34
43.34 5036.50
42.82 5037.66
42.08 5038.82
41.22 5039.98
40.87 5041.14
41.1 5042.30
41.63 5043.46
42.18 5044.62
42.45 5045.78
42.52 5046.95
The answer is 1.10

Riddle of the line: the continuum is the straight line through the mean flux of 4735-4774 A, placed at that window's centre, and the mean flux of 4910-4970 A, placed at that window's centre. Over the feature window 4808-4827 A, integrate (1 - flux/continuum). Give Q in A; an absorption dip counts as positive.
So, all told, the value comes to 0.85 A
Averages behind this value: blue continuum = 41.5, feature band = 39.6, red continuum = 41.3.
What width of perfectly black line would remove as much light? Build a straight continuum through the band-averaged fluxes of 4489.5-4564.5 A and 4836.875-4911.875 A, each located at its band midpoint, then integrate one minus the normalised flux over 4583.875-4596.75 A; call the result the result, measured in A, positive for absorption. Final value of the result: 0.3 A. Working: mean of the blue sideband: 37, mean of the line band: 36.6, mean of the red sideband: 40.5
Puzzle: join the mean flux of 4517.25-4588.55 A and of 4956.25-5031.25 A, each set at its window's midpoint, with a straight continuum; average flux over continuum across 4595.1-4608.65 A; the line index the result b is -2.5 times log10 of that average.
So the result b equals 0.01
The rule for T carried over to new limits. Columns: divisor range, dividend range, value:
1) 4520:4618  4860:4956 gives 1.11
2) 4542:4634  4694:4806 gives 1.10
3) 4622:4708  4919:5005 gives 1.06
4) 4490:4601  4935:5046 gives 1.13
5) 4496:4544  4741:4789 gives 1.12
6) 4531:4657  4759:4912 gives 1.10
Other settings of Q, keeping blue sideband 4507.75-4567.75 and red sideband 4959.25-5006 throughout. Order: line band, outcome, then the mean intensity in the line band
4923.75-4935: 0.1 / 40.4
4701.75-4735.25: -1.8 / 40.6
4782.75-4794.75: -0.3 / 40.1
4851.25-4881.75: 0.9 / 38.9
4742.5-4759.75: -1.3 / 41.9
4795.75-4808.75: -1.3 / 43.3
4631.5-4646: 0.3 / 37.1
